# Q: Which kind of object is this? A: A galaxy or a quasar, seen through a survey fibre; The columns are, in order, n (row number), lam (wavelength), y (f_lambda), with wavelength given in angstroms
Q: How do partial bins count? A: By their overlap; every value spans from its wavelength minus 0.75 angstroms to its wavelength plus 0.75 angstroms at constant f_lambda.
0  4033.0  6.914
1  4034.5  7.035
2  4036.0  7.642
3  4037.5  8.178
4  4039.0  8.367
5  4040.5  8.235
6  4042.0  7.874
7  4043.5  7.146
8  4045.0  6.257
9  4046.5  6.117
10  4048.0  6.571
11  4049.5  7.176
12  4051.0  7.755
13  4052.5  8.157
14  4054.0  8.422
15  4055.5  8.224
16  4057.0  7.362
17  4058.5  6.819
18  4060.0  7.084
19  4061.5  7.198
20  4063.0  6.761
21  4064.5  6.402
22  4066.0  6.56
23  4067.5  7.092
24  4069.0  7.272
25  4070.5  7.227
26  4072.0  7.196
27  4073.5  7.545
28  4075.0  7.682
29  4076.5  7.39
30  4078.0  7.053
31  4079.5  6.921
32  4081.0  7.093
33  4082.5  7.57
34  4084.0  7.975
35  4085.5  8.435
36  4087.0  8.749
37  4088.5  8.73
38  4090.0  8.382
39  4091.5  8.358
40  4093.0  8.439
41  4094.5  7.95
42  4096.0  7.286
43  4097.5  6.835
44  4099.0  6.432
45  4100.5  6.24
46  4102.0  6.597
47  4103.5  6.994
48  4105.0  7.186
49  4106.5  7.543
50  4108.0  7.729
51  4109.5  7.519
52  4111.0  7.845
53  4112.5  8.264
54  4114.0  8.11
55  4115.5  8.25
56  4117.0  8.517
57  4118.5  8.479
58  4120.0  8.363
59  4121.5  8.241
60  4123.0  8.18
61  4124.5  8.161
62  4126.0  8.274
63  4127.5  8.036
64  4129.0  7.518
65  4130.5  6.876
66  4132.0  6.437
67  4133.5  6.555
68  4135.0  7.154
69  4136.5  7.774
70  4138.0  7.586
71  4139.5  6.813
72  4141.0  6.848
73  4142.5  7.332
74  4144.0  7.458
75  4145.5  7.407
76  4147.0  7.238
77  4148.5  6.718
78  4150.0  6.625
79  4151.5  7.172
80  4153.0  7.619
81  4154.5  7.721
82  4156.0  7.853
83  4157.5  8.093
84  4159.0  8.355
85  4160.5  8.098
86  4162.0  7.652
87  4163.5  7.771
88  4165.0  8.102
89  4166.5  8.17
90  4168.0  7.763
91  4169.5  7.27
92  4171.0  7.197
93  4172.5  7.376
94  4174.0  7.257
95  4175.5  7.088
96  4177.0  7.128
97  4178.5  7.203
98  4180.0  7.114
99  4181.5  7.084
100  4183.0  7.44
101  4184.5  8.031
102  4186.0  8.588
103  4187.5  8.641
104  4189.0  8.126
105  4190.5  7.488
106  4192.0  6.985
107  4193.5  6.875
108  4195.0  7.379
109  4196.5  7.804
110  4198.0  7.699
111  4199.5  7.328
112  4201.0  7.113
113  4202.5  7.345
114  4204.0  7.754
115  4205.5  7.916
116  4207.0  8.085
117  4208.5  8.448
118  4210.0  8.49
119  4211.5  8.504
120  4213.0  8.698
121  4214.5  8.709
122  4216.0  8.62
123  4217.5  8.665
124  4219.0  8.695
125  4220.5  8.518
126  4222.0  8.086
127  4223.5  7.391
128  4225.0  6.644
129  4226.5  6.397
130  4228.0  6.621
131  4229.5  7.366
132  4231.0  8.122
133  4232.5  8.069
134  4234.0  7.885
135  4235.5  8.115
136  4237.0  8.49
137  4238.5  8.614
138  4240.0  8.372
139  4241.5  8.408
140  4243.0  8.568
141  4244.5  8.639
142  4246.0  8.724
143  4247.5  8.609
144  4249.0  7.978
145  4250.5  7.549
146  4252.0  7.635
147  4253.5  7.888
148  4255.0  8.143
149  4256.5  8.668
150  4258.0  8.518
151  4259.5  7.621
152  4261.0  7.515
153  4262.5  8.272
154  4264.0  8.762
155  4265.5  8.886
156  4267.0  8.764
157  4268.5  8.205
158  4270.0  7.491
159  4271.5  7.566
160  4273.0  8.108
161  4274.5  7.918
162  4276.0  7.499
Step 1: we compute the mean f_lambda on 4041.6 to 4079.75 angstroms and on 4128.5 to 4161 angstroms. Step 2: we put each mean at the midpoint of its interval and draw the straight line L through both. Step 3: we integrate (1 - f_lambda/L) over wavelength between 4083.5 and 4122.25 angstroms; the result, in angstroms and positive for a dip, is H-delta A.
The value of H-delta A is -3.0 angstroms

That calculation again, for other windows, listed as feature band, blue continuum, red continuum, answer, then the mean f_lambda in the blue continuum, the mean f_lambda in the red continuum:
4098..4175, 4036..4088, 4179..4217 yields 1.2 angstroms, 7.42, 7.85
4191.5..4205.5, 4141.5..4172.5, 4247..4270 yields 0.7 angstroms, 7.57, 8.17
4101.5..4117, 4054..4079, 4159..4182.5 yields -0.7 angstroms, 7.21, 7.51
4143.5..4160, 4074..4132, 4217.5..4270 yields 0.8 angstroms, 7.72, 8.08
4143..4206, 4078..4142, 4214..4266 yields 2.6 angstroms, 7.64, 8.1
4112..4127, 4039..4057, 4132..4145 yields -2.2 angstroms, 7.48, 7.15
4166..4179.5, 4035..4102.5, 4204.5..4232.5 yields 0.8 angstroms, 7.44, 8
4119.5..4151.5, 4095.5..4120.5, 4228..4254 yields 1.1 angstroms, 7.53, 8.14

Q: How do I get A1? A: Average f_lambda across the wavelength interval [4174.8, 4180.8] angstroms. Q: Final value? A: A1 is 7.13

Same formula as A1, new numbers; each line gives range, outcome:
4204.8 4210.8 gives 8.24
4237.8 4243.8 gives 8.49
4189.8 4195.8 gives 7.18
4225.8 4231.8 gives 7.14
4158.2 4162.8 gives 8.03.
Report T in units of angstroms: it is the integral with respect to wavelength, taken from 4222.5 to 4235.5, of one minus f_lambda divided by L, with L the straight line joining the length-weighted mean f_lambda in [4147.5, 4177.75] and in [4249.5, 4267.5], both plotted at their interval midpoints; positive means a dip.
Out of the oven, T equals 0.99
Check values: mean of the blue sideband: 7.55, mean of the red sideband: 8.17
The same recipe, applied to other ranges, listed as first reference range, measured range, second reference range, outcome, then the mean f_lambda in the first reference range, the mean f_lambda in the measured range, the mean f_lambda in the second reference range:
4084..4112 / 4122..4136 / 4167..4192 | 0.2 angstroms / 7.64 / 7.49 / 7.54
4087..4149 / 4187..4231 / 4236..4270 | 1.4 angstroms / 7.59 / 7.81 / 8.29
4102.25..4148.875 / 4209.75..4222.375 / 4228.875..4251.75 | -0.7 angstroms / 7.59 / 8.57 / 8.23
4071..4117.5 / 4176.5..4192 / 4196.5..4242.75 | 0.4 angstroms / 7.63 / 7.66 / 7.98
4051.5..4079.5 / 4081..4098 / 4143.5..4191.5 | -1.6 angstroms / 7.3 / 8.04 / 7.59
